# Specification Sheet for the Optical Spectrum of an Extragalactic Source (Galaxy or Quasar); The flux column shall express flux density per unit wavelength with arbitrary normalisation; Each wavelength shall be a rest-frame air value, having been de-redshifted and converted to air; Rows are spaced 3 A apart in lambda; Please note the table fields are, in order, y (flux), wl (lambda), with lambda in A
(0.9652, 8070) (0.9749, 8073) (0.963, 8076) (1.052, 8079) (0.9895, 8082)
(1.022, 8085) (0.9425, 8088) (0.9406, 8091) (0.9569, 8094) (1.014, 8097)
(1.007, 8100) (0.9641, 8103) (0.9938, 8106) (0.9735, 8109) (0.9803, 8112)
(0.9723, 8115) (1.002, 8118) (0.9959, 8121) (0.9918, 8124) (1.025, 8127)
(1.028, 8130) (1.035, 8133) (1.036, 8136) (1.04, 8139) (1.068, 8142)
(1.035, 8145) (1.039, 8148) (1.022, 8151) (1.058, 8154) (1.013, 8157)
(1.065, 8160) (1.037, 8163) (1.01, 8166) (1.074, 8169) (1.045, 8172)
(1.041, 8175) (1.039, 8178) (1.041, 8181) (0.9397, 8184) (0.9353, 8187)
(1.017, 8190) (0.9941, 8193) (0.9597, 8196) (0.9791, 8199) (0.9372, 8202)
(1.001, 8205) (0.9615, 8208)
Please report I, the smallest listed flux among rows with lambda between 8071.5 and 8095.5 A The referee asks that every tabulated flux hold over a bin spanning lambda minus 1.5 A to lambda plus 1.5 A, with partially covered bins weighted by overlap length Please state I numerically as 0.9406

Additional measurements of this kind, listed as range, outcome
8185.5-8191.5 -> 0.9353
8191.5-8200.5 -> 0.9597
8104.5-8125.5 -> 0.9723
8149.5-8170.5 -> 1.01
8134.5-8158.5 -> 1.013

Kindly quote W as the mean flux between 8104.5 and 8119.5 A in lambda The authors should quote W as 0.984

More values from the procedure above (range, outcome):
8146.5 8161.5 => 1.04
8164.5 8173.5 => 1.04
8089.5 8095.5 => 0.949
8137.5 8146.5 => 1.05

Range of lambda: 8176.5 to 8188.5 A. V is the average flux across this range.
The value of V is 0.989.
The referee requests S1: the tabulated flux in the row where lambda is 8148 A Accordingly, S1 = 1.039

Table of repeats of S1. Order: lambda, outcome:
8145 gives 1.035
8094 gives 0.9569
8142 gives 1.068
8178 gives 1.039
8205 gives 1.001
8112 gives 0.9803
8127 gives 1.025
